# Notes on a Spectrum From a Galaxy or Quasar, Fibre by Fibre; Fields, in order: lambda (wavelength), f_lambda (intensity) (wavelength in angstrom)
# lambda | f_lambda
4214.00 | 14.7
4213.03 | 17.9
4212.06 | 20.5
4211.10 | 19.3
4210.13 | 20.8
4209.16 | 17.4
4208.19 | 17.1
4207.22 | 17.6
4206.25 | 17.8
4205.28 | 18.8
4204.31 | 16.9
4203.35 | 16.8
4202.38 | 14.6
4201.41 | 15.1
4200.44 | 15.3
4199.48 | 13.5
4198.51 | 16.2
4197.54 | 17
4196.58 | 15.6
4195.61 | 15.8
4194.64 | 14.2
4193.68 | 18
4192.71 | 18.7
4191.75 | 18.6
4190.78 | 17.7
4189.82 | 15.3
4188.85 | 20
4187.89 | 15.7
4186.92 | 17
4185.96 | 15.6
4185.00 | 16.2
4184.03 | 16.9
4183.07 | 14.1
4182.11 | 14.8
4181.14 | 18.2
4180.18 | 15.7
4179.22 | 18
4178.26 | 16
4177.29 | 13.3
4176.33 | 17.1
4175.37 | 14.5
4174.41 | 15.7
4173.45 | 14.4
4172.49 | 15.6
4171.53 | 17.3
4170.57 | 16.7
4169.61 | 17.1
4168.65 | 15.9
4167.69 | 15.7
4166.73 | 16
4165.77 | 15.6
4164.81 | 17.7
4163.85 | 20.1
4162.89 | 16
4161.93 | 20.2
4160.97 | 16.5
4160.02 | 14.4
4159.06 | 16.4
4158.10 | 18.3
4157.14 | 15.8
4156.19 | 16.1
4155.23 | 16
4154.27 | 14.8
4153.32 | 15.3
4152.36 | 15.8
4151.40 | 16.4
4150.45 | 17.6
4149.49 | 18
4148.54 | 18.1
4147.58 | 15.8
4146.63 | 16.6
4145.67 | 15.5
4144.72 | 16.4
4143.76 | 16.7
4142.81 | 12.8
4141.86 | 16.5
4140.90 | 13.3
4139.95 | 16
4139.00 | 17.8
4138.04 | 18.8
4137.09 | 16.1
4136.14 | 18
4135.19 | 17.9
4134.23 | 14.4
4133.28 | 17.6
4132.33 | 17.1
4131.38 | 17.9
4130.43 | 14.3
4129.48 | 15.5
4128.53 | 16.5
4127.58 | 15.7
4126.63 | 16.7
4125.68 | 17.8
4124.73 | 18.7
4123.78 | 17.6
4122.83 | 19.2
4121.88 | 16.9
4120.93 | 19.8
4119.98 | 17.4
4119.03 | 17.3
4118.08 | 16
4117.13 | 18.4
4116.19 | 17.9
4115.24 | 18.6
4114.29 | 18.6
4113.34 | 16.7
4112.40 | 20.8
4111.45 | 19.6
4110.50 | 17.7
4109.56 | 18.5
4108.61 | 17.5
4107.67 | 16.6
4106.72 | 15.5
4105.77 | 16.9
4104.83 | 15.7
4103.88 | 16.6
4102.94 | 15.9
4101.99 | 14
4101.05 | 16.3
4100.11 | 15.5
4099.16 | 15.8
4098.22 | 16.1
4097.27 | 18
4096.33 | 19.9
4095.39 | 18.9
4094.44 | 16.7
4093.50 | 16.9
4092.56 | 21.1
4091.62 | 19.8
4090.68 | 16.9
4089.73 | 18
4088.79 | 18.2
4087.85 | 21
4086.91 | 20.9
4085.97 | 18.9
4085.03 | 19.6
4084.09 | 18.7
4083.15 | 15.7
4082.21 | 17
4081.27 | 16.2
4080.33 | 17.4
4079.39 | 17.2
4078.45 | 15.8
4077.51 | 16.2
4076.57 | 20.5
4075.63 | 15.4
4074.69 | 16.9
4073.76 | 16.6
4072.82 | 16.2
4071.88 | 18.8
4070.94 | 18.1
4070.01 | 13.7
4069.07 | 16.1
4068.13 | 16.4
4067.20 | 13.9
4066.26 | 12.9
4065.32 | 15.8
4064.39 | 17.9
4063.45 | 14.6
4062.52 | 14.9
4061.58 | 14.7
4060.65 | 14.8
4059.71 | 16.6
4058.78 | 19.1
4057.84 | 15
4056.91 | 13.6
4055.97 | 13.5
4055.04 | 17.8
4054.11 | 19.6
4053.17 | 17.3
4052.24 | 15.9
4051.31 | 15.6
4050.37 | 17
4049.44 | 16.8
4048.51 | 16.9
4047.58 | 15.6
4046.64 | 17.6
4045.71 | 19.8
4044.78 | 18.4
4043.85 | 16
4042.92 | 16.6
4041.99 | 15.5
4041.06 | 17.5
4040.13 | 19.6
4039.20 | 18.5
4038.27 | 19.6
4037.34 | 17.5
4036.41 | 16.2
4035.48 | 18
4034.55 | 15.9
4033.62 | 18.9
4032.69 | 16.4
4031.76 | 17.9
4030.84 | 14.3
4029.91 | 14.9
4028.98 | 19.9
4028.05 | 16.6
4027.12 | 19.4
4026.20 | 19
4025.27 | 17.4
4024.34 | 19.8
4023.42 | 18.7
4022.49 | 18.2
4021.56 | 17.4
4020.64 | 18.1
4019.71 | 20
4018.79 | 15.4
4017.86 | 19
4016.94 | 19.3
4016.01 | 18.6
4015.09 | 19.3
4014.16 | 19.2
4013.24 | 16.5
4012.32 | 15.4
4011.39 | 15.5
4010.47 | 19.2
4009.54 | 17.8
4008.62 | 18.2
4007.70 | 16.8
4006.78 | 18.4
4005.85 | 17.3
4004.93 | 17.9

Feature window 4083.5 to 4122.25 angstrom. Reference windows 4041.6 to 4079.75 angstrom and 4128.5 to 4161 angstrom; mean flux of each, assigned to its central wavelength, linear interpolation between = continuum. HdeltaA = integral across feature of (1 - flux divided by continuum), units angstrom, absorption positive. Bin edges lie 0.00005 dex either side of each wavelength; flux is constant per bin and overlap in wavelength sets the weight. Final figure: -3.5 angstrom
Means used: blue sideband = 16.4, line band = 17.8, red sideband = 16.3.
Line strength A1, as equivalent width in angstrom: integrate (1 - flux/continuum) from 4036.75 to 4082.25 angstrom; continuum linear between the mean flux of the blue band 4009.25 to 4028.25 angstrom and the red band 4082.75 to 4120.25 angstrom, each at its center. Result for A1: 3.30 angstrom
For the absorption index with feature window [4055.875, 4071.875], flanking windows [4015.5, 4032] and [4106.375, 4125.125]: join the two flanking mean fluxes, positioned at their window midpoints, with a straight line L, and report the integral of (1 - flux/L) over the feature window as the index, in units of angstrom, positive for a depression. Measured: 2.2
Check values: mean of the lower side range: 18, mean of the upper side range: 18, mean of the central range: 15.5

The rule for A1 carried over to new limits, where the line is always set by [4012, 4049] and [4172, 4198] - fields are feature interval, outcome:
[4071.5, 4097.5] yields -1.14 angstrom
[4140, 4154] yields 0.51 angstrom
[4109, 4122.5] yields -0.98 angstrom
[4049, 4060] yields 0.64 angstrom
